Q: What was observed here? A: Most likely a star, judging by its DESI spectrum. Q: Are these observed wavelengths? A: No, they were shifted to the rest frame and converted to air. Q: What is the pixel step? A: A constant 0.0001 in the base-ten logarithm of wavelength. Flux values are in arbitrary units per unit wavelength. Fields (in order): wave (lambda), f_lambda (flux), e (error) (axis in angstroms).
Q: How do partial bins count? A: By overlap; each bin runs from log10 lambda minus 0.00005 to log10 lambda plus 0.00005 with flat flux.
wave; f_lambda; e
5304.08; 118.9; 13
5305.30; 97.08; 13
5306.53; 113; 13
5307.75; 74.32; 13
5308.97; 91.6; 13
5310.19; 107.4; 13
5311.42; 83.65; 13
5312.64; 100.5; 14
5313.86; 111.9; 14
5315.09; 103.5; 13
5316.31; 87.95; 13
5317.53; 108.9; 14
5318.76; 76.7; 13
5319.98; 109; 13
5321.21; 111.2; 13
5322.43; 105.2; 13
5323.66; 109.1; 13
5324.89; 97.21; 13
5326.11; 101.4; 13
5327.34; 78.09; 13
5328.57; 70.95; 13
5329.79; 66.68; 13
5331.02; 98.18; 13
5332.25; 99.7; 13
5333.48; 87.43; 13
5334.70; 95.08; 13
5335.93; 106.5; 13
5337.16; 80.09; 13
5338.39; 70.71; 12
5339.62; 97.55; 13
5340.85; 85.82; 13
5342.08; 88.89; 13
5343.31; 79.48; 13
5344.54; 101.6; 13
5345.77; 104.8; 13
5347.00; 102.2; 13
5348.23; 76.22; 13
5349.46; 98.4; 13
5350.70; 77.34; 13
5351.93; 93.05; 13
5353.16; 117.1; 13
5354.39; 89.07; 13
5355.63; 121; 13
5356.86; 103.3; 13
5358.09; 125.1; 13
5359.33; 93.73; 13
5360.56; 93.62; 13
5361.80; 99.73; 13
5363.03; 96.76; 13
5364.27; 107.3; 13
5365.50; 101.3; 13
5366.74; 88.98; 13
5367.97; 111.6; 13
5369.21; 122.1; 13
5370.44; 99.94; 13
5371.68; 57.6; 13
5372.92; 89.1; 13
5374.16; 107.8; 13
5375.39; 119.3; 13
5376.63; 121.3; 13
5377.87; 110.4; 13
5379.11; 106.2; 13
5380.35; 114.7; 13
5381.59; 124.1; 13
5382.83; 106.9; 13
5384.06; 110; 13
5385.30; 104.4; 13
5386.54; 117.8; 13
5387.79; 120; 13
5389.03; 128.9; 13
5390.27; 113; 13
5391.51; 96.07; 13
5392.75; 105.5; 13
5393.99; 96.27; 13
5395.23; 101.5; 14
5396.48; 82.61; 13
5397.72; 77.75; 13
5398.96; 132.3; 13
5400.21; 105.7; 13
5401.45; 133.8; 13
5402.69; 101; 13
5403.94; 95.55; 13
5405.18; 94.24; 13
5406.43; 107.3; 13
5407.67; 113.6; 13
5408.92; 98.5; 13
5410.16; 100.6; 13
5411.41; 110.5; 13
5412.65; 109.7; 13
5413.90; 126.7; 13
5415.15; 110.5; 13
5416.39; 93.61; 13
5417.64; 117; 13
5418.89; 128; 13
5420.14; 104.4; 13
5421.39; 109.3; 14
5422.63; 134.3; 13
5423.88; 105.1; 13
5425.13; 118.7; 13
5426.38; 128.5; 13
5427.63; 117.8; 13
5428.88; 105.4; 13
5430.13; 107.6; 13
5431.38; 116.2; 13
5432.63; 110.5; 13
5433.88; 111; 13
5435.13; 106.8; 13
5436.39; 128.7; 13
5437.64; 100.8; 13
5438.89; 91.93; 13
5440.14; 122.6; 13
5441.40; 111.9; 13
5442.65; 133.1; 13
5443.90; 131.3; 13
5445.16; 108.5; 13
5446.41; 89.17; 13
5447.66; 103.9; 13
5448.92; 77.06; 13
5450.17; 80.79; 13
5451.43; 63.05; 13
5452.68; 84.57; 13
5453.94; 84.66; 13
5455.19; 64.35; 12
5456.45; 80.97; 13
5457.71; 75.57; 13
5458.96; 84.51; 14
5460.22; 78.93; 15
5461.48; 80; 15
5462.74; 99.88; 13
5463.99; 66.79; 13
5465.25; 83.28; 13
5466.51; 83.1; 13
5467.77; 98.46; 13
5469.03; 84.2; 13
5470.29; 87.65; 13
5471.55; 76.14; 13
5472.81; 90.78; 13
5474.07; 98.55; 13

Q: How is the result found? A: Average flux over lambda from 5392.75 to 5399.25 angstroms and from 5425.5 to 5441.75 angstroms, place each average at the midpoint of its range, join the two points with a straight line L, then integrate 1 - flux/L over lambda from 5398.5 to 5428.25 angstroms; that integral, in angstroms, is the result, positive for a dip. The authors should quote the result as -2.3 angstroms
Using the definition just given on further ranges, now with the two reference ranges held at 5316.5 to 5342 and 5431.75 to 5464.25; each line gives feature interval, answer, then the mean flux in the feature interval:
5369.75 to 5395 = -3.6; 107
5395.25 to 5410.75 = -1.5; 103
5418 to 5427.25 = -2.3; 118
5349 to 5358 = -0.8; 101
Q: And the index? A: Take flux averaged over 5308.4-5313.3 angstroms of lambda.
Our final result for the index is 96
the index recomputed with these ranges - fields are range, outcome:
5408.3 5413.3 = 105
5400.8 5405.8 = 106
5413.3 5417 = 110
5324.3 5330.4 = 82.9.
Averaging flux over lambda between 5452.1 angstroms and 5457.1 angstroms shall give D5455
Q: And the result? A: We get 78.5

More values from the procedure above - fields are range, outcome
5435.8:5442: 111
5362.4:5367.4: 98.8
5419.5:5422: 107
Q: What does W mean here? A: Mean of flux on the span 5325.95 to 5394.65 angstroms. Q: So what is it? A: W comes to 99.7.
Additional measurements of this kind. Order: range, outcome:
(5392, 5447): 110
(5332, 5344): 88.9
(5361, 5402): 106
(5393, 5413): 104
